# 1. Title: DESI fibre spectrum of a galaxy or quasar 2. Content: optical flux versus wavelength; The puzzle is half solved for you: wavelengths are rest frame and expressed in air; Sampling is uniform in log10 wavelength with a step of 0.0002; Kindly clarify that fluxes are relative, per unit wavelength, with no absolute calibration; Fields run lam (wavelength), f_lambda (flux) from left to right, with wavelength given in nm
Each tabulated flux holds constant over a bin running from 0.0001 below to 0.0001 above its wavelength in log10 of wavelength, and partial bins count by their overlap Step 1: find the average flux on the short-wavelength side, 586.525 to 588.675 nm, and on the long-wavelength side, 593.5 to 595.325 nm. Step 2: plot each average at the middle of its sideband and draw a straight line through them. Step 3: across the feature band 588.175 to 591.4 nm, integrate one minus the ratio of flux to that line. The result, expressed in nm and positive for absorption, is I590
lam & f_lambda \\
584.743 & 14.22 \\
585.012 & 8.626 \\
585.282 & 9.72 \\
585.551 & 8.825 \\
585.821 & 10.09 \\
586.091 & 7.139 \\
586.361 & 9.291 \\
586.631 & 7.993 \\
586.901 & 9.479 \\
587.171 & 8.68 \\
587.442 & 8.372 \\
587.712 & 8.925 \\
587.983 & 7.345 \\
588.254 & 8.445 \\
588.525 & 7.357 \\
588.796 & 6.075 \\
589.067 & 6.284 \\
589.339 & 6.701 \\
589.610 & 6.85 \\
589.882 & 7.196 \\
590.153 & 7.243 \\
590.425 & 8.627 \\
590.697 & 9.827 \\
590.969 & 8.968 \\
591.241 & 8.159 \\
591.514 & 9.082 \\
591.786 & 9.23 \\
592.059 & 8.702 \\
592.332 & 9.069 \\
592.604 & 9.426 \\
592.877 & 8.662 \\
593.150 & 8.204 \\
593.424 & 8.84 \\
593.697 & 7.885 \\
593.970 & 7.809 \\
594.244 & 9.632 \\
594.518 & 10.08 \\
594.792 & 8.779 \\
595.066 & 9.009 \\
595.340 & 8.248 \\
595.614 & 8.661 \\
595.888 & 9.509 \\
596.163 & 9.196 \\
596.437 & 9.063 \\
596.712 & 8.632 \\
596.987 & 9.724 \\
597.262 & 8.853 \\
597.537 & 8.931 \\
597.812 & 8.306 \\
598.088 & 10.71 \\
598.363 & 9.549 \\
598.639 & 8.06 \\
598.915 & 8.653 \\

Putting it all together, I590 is 0.320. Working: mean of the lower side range 8.31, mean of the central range 7.64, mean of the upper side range 8.82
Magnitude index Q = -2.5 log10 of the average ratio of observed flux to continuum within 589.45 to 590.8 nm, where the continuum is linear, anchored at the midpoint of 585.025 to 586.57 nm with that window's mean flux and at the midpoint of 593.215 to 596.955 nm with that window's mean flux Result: 0.13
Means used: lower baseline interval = 8.93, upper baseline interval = 8.88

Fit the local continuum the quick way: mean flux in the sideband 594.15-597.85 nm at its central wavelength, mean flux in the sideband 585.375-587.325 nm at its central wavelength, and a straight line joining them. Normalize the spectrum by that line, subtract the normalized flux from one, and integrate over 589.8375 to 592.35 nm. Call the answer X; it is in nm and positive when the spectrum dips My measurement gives 0.08 nm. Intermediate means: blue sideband 8.8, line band 8.64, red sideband 9.06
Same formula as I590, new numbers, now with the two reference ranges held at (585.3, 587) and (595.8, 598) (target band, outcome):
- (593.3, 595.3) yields 0.04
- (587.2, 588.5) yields 0.10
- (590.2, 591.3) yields 0.02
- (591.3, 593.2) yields 0.01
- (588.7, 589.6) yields 0.25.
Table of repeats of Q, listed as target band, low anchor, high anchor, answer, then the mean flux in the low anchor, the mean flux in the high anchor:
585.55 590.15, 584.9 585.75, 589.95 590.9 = 0.123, 9.14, 8.5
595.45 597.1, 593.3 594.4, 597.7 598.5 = 0.003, 8.57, 9.56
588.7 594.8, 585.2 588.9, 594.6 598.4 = 0.055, 8.41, 9.09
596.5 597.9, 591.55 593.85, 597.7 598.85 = 0.018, 8.76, 9.14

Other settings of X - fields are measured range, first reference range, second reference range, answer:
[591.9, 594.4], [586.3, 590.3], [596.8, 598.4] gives -0.05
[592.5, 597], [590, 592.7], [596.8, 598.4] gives 0.10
